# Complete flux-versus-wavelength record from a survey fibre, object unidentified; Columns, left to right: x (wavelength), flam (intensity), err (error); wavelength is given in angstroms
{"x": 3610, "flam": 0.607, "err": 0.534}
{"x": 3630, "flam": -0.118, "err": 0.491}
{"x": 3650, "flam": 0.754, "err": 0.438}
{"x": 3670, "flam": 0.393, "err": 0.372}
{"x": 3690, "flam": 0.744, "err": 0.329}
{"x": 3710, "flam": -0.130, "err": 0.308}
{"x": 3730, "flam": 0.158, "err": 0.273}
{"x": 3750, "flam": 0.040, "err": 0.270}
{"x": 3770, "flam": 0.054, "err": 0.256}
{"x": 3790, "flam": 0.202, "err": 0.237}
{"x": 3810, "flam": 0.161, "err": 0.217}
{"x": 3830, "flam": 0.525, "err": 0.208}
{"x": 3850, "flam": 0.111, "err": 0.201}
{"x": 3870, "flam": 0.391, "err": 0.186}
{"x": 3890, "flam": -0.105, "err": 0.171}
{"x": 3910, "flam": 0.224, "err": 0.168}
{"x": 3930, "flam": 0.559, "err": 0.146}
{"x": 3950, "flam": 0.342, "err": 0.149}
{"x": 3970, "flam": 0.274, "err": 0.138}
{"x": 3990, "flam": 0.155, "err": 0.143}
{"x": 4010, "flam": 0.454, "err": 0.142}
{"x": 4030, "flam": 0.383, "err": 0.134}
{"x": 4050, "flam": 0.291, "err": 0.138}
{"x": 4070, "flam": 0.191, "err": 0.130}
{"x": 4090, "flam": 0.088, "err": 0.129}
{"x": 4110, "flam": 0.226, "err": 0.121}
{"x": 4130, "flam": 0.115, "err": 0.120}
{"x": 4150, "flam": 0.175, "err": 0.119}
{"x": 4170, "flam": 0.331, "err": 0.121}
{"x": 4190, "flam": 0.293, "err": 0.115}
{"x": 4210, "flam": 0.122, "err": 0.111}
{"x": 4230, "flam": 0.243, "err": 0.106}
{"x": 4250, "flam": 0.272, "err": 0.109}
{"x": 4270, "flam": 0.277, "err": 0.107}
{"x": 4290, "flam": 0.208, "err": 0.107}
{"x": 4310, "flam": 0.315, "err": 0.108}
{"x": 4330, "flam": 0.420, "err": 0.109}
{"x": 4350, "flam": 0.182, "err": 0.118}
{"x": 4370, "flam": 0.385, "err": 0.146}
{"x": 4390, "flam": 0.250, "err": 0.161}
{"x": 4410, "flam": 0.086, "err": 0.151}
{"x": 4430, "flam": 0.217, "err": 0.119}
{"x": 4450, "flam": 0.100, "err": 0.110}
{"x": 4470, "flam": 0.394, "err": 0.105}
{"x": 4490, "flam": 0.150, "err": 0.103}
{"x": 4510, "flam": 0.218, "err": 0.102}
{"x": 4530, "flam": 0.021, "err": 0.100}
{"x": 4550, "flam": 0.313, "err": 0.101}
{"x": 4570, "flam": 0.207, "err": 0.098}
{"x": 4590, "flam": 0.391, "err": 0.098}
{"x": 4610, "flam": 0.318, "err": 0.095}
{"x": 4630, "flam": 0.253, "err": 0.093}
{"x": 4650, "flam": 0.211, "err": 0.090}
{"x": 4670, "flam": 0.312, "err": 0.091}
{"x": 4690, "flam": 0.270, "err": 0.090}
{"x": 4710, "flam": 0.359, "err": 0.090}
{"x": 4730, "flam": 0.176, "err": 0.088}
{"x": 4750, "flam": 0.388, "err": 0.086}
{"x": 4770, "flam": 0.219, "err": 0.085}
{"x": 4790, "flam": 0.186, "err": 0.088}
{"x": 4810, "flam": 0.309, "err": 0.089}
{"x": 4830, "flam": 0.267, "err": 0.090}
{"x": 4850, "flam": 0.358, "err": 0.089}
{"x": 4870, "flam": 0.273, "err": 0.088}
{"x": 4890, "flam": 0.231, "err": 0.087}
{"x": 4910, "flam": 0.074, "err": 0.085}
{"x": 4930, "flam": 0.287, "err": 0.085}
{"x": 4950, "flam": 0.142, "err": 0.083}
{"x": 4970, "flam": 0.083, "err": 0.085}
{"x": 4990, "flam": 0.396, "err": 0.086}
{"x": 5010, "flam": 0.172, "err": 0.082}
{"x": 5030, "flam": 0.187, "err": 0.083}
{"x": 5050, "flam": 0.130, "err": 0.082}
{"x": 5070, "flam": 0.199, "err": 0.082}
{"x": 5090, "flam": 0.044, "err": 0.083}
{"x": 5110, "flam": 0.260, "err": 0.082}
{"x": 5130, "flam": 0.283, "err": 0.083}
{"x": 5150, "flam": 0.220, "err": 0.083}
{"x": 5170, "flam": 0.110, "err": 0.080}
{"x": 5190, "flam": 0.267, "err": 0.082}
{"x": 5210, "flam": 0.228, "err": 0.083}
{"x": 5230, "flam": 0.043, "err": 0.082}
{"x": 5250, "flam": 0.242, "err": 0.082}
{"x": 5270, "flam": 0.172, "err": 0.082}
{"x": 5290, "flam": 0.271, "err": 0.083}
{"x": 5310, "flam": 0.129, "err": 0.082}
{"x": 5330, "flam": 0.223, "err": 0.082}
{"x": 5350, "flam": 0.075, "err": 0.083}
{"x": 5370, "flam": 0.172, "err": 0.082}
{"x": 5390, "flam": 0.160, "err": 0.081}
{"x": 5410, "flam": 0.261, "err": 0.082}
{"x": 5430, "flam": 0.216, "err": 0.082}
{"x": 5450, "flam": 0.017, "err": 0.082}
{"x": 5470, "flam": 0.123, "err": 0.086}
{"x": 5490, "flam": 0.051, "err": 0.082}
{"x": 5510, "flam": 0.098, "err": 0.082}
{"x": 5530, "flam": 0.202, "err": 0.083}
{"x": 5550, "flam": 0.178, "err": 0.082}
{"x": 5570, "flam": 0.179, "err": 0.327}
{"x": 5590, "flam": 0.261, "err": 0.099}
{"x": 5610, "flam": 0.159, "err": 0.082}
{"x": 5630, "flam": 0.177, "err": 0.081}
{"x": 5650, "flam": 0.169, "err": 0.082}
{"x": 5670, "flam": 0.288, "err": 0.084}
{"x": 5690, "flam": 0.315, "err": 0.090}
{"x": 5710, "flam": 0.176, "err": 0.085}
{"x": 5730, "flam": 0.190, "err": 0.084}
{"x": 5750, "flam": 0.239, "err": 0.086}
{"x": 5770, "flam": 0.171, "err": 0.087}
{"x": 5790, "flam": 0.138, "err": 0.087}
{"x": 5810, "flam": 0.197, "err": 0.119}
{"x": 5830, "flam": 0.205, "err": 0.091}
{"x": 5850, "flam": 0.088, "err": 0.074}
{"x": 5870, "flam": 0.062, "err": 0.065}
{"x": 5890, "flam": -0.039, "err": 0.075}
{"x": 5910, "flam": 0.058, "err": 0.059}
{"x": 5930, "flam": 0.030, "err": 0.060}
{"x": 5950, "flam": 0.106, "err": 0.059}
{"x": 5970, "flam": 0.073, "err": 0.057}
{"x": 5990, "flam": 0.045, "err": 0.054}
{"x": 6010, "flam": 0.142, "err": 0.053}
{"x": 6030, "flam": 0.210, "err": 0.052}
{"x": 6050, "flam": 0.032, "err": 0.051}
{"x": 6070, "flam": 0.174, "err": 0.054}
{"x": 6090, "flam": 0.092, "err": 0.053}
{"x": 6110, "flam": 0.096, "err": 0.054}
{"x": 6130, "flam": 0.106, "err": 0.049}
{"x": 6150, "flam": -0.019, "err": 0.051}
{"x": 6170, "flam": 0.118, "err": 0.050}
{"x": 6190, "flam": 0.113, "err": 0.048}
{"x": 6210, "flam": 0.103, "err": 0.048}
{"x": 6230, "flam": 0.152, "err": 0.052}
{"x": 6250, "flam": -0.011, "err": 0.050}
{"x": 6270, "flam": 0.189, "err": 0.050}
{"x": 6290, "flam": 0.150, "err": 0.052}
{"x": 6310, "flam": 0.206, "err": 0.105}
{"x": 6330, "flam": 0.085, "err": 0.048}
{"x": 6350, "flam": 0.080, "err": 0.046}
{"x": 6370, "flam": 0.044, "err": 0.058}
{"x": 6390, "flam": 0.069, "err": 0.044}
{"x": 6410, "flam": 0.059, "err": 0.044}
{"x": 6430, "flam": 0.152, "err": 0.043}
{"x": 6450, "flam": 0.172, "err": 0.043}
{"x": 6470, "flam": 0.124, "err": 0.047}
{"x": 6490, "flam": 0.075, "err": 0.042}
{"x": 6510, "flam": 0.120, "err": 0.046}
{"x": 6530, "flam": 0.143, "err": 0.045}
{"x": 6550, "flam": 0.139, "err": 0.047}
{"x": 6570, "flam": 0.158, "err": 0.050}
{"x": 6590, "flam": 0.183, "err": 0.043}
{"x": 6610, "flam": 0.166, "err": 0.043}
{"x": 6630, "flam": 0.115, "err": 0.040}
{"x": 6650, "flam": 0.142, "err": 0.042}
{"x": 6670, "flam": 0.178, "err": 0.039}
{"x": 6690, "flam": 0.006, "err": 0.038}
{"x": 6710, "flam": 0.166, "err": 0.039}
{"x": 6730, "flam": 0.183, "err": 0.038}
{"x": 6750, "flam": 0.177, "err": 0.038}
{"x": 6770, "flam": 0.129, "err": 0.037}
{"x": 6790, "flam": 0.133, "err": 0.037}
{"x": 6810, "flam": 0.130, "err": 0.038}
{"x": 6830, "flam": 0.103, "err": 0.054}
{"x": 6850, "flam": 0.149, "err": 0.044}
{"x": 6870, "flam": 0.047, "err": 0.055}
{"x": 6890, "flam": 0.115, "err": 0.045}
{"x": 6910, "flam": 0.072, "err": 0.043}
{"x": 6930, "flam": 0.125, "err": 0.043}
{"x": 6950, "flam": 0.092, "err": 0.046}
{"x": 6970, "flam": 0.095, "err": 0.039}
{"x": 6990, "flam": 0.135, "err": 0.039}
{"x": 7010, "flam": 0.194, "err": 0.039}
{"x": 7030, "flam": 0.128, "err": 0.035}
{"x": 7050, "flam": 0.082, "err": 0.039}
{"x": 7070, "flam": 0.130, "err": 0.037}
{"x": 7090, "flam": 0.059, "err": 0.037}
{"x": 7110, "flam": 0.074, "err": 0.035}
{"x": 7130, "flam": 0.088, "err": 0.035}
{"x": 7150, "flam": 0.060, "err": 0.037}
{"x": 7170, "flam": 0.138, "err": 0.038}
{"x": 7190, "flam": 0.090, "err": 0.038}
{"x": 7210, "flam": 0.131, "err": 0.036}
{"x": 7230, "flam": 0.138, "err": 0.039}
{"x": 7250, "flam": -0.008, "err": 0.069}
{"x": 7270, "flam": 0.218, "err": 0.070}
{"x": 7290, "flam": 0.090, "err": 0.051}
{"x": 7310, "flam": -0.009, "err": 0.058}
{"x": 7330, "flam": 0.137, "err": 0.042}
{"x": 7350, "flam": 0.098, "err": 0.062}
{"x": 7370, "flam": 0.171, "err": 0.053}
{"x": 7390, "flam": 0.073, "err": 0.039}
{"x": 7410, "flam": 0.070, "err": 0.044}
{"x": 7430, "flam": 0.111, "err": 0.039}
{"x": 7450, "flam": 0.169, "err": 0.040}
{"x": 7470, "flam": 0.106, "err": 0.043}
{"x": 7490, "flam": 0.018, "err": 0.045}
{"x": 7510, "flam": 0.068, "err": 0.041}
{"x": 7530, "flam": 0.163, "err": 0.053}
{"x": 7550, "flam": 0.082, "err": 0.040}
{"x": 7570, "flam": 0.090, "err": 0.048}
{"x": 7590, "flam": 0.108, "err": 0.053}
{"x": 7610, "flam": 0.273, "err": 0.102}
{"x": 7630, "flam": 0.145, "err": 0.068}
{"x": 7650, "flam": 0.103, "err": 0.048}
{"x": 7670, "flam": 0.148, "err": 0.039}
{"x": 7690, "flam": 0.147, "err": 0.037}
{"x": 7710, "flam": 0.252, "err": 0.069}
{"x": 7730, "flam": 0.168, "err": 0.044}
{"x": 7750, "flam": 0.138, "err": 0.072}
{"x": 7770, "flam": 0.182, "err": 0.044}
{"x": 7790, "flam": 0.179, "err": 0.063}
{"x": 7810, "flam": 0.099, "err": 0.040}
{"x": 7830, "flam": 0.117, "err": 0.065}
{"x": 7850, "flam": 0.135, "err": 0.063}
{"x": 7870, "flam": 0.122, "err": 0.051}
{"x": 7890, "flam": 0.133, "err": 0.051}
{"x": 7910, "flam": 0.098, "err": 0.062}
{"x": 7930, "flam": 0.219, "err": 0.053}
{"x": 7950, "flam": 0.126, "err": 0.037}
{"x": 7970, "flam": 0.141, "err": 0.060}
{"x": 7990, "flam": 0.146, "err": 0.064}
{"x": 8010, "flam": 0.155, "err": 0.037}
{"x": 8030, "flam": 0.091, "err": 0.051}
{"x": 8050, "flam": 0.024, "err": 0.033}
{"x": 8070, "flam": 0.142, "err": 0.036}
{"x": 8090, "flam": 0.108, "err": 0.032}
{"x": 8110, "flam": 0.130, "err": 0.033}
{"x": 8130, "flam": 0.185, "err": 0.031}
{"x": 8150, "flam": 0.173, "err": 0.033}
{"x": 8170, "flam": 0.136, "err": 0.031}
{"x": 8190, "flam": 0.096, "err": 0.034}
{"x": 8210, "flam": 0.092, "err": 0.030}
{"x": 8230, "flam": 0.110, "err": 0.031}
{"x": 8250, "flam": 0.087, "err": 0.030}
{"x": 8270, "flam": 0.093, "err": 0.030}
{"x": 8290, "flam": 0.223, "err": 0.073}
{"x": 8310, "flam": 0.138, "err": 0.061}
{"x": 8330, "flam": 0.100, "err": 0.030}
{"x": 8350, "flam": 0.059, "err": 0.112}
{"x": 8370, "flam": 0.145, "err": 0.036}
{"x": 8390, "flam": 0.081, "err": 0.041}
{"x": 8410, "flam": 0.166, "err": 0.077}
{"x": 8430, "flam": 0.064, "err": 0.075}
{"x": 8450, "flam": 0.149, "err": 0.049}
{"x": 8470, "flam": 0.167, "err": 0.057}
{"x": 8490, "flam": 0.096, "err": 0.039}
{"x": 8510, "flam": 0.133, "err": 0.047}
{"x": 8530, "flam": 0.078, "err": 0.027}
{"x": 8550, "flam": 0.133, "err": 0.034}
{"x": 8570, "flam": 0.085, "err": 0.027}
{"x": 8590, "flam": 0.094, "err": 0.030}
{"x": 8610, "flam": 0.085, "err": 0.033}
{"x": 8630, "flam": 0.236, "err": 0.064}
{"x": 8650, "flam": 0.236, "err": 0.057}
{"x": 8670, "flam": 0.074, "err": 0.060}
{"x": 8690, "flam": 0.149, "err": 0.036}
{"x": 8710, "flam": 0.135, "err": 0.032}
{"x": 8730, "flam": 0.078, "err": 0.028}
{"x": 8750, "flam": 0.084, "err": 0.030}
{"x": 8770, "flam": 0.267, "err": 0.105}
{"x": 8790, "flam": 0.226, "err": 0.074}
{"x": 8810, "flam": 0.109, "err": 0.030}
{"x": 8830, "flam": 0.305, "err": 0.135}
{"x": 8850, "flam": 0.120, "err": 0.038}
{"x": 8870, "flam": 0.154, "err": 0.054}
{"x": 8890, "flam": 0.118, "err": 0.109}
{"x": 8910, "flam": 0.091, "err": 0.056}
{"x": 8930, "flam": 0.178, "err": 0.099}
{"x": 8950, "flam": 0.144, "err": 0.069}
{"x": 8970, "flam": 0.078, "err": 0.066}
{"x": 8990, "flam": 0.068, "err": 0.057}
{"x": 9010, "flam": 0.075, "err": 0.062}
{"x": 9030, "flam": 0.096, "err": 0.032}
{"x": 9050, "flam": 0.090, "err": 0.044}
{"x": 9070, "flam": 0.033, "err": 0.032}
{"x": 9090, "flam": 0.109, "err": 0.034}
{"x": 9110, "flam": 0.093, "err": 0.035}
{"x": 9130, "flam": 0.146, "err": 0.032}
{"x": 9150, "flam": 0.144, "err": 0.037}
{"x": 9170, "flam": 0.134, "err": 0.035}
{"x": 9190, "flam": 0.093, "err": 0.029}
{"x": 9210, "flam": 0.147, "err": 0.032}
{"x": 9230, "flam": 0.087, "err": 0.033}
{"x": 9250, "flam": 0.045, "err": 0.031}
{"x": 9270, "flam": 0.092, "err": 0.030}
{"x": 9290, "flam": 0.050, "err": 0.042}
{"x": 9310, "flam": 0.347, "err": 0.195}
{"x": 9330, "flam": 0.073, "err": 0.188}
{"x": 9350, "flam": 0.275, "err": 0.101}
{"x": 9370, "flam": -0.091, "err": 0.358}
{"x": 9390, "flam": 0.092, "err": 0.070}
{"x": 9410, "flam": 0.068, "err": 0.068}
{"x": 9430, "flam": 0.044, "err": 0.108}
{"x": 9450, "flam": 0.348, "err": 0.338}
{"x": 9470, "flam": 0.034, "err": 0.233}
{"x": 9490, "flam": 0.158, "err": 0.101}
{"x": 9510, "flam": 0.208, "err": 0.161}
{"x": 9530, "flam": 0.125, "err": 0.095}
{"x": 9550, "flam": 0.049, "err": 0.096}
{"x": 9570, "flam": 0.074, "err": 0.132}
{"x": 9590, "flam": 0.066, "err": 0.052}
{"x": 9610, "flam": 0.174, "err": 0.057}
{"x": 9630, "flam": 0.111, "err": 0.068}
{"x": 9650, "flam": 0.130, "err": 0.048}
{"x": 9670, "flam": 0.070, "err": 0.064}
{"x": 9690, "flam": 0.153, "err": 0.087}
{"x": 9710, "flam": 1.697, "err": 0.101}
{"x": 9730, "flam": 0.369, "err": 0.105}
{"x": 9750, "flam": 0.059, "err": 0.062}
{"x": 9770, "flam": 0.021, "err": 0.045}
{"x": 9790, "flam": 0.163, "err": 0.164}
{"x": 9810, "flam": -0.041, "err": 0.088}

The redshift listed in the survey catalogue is 1.60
